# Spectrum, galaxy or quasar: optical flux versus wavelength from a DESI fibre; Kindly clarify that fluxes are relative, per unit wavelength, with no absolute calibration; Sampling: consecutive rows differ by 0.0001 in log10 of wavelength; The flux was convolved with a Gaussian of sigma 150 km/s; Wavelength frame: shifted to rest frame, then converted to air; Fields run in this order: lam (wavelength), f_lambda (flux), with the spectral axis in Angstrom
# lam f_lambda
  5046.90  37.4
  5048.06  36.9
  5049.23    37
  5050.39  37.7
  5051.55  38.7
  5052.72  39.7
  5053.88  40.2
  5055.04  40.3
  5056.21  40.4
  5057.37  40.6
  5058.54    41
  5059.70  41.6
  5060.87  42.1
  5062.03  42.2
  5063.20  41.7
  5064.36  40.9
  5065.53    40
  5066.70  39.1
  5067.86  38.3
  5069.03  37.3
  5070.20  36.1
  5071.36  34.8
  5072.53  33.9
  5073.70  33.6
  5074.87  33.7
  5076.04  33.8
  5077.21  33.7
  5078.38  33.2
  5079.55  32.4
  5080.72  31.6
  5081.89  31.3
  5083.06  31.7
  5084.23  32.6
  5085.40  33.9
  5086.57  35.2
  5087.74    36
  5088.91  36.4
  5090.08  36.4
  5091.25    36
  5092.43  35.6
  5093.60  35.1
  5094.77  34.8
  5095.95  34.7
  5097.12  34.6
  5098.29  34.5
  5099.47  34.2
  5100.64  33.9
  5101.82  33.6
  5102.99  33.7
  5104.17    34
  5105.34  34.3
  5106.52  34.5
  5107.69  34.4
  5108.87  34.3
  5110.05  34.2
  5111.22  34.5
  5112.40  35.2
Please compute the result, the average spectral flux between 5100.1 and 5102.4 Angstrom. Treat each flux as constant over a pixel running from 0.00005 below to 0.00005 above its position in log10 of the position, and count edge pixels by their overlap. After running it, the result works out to 33.7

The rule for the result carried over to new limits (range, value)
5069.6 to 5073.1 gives 35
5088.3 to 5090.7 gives 36.5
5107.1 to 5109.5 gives 34.3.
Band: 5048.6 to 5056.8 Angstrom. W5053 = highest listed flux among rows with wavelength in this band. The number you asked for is 40.4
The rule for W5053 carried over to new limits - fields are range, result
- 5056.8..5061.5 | 42.1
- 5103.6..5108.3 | 34.5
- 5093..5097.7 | 35.1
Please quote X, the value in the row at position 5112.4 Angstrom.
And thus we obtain 35.2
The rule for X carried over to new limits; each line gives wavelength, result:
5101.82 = 33.6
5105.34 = 34.3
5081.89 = 31.3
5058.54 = 41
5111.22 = 34.5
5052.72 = 39.7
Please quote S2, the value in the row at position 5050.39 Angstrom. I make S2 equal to 37.7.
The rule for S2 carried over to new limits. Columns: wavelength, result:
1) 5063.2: 41.7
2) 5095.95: 34.7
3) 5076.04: 33.8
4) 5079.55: 32.4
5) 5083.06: 31.7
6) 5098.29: 34.5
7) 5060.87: 42.1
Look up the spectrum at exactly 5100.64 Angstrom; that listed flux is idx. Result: 33.9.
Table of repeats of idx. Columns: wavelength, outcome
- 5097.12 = 34.6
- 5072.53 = 33.9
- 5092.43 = 35.6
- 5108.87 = 34.3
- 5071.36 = 34.8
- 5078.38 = 33.2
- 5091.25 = 36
